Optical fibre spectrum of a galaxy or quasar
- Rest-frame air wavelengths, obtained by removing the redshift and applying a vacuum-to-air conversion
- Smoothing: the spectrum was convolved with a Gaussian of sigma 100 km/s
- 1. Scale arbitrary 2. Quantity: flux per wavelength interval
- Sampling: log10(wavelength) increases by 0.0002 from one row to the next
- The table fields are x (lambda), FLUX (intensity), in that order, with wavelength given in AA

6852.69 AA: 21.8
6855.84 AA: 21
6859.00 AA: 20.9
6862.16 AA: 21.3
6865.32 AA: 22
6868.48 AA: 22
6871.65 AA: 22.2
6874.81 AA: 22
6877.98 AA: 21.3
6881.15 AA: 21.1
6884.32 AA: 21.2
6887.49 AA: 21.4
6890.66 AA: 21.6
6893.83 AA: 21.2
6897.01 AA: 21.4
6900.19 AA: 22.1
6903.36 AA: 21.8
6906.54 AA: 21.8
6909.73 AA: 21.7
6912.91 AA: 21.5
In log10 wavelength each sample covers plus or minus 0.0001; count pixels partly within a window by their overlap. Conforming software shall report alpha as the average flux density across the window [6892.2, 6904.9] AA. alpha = 21.6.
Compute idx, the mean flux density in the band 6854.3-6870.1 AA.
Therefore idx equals 21.4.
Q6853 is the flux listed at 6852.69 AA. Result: 21.8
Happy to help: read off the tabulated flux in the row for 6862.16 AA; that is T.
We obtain 21.3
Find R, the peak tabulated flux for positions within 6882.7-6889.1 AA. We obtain 21.4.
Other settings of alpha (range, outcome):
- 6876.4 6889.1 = 21.3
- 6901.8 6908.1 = 21.8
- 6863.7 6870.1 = 22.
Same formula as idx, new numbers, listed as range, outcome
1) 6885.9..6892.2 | 21.5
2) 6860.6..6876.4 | 21.9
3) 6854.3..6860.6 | 20.9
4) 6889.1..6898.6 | 21.4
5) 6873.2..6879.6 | 21.7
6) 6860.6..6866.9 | 21.7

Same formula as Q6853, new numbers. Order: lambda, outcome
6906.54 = 21.8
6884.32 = 21.2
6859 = 20.9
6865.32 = 22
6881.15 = 21.1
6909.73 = 21.7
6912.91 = 21.5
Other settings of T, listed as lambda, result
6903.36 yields 21.8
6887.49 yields 21.4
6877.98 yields 21.3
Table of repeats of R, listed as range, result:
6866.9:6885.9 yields 22.2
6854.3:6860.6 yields 21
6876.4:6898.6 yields 21.6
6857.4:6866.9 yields 22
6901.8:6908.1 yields 21.8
